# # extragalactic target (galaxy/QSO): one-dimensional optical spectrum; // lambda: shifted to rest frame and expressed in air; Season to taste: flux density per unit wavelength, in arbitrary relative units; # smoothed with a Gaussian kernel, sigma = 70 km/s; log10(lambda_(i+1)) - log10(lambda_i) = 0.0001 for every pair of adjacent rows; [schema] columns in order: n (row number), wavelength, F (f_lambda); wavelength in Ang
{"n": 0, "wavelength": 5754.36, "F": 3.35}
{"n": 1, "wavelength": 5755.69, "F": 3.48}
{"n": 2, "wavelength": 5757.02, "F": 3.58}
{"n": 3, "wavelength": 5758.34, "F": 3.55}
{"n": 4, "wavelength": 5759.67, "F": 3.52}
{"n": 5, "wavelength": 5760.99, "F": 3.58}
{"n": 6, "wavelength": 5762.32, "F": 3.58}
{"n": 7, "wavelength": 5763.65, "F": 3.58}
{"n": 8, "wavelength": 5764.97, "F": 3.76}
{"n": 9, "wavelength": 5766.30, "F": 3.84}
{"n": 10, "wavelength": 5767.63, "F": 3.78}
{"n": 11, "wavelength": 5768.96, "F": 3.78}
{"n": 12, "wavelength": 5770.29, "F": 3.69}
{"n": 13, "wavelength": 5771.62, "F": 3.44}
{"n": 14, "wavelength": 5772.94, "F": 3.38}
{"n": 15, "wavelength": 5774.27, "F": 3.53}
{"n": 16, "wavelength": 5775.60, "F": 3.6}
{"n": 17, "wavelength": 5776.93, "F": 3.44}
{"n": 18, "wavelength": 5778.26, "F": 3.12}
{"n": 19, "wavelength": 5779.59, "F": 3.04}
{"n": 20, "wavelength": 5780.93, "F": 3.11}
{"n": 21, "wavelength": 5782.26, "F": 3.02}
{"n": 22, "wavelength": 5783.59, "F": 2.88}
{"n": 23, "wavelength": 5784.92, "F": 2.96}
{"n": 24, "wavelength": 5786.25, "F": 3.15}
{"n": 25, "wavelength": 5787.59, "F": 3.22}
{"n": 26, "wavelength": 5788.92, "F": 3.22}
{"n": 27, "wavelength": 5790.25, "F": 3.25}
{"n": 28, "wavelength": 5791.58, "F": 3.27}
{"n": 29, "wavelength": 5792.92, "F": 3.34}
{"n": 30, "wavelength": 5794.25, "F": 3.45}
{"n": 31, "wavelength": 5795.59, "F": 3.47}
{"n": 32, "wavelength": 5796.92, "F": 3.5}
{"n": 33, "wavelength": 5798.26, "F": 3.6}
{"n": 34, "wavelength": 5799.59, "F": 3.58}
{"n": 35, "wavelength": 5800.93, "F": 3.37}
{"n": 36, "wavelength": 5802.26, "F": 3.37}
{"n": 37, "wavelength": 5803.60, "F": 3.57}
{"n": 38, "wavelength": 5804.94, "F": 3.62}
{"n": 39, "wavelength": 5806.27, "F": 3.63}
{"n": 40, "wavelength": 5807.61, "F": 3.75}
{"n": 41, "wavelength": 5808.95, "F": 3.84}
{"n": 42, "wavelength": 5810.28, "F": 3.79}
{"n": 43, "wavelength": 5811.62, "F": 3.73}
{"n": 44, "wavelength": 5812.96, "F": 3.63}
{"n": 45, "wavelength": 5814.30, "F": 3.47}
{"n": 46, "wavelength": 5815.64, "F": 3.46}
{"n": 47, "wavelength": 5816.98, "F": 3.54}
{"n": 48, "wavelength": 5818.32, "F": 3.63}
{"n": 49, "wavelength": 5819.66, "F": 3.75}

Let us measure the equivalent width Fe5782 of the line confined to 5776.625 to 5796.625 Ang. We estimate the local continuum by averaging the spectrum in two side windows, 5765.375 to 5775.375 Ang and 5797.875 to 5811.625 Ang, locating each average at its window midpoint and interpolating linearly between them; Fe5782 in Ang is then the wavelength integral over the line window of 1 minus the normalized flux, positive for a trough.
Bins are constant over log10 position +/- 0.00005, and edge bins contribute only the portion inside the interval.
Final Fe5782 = 2.4 Ang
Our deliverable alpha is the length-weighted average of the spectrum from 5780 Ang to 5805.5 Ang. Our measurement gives 3.31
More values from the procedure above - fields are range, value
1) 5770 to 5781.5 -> 3.36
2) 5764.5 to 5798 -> 3.37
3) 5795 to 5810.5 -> 3.59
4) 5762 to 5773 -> 3.67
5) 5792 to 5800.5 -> 3.48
